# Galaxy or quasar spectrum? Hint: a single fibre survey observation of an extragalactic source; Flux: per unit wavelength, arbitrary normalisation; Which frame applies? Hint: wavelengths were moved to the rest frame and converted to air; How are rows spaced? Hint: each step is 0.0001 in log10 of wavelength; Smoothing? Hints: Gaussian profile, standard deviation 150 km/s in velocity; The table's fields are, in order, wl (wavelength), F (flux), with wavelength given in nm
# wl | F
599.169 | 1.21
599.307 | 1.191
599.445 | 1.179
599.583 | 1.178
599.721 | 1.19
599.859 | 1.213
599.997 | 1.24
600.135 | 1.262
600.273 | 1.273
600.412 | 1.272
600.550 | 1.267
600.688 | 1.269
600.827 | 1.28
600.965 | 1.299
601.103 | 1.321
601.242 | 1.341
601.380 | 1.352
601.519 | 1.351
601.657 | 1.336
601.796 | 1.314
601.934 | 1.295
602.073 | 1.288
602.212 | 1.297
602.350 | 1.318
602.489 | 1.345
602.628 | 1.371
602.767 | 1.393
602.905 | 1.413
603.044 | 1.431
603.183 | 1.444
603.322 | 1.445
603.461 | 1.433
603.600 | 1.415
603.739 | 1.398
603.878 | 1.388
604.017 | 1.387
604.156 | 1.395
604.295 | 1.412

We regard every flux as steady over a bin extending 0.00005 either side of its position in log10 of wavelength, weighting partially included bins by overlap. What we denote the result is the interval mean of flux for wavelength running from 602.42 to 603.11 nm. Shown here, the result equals 1.39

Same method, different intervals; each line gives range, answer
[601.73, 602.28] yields 1.3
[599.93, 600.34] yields 1.26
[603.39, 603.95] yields 1.41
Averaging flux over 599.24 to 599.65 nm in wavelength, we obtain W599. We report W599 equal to 1.18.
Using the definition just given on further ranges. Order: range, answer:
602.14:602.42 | 1.31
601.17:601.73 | 1.34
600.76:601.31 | 1.31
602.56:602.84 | 1.39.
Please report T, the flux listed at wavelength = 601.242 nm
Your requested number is 1.341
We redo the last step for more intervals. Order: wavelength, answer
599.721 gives 1.19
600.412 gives 1.272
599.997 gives 1.24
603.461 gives 1.433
